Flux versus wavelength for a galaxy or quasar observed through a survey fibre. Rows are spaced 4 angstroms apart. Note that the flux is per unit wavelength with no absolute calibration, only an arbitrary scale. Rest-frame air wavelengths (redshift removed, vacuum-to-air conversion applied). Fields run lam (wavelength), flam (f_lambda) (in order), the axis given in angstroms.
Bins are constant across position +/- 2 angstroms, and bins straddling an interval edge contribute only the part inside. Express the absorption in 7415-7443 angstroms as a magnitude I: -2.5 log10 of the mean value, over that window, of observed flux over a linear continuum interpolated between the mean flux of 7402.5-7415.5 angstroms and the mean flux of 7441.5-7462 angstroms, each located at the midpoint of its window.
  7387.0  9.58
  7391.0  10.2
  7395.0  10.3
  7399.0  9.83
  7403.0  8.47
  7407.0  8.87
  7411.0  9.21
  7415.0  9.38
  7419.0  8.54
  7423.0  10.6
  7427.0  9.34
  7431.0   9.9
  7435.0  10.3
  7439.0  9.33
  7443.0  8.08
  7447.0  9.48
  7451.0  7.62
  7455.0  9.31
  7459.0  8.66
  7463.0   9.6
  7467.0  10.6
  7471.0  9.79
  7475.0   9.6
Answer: -0.081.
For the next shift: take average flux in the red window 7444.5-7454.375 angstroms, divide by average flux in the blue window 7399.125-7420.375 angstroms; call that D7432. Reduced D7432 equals 0.96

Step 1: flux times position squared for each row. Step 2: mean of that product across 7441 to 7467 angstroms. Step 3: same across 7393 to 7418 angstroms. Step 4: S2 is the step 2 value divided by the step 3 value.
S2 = 1.0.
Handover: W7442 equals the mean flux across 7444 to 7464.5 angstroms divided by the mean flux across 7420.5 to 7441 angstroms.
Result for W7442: 0.90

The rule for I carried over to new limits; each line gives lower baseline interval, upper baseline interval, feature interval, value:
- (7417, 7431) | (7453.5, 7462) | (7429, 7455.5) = 0.017 mag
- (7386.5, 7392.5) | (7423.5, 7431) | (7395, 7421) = 0.080 mag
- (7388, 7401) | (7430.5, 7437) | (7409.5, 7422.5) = 0.101 mag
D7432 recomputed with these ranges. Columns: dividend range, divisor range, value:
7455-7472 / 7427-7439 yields 0.98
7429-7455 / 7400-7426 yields 0.99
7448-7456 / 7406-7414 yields 0.93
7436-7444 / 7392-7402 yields 0.91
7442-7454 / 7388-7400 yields 0.84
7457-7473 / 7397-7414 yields 1.06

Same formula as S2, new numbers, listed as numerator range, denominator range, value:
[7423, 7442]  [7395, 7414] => 1.06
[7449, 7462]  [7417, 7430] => 0.91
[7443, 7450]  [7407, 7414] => 0.97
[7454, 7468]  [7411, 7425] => 1.01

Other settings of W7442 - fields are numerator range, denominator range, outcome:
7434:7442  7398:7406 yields 1.06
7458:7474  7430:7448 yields 1.04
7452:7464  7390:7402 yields 0.91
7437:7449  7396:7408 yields 0.98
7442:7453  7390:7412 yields 0.89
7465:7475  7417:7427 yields 1.06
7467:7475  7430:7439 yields 1.00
